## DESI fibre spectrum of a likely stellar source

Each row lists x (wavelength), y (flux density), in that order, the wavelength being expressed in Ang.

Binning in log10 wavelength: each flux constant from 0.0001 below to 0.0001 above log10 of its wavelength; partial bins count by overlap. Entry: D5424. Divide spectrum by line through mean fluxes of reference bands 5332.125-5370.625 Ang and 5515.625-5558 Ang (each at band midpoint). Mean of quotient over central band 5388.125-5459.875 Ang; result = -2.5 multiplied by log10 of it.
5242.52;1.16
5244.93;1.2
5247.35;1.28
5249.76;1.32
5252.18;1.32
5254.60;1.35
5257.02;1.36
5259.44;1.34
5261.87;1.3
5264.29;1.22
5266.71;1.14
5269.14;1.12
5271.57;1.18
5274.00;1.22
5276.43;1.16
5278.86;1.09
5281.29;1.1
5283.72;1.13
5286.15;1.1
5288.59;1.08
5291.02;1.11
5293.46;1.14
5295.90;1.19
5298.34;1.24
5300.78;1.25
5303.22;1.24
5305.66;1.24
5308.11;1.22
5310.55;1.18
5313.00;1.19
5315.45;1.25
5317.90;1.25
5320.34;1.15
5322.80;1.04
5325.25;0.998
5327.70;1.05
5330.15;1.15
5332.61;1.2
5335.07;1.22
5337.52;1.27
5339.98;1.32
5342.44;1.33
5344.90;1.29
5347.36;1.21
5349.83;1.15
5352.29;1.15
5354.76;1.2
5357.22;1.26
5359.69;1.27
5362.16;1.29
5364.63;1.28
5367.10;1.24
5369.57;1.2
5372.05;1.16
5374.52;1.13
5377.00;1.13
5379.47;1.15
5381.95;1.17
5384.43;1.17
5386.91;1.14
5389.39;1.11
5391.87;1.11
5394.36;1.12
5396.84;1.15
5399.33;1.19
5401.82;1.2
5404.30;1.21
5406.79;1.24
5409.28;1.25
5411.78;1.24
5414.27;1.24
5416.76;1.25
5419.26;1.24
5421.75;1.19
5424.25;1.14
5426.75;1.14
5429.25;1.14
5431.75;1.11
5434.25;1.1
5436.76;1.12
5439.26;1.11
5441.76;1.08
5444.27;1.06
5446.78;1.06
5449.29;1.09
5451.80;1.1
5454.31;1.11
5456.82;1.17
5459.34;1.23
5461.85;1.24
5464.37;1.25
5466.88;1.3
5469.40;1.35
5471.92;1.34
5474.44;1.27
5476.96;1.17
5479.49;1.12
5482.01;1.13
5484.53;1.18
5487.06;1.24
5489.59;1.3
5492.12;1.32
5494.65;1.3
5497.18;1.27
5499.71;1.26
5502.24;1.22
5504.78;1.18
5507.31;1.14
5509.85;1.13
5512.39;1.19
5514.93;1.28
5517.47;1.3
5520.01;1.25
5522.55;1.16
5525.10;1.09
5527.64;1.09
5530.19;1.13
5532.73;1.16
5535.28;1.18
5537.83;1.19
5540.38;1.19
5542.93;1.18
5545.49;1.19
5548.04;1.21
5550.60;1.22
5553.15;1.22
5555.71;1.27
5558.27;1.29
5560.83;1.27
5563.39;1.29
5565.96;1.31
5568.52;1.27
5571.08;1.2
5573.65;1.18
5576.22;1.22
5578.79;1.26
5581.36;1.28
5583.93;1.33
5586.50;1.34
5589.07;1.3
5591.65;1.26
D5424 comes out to 0.064 mag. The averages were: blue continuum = 1.24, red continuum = 1.19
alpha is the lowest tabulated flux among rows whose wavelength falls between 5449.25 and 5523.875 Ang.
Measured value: 1.09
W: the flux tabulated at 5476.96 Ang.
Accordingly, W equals 1.17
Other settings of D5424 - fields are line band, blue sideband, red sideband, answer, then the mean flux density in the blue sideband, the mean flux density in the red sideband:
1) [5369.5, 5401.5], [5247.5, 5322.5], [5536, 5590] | 0.07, 1.2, 1.25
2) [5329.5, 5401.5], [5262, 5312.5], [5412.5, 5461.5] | -0.04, 1.17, 1.14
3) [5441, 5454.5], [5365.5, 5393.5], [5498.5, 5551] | 0.09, 1.16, 1.19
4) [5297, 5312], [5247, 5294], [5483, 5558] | -0.02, 1.2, 1.21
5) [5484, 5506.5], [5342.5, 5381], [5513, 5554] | -0.05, 1.21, 1.19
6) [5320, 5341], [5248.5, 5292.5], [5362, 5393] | 0.03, 1.2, 1.17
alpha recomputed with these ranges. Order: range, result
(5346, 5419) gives 1.11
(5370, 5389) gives 1.13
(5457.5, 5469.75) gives 1.23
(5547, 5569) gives 1.21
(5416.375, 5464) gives 1.06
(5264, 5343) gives 0.998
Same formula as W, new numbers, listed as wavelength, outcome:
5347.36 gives 1.21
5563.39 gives 1.29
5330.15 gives 1.15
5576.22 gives 1.22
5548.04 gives 1.21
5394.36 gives 1.12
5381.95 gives 1.17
